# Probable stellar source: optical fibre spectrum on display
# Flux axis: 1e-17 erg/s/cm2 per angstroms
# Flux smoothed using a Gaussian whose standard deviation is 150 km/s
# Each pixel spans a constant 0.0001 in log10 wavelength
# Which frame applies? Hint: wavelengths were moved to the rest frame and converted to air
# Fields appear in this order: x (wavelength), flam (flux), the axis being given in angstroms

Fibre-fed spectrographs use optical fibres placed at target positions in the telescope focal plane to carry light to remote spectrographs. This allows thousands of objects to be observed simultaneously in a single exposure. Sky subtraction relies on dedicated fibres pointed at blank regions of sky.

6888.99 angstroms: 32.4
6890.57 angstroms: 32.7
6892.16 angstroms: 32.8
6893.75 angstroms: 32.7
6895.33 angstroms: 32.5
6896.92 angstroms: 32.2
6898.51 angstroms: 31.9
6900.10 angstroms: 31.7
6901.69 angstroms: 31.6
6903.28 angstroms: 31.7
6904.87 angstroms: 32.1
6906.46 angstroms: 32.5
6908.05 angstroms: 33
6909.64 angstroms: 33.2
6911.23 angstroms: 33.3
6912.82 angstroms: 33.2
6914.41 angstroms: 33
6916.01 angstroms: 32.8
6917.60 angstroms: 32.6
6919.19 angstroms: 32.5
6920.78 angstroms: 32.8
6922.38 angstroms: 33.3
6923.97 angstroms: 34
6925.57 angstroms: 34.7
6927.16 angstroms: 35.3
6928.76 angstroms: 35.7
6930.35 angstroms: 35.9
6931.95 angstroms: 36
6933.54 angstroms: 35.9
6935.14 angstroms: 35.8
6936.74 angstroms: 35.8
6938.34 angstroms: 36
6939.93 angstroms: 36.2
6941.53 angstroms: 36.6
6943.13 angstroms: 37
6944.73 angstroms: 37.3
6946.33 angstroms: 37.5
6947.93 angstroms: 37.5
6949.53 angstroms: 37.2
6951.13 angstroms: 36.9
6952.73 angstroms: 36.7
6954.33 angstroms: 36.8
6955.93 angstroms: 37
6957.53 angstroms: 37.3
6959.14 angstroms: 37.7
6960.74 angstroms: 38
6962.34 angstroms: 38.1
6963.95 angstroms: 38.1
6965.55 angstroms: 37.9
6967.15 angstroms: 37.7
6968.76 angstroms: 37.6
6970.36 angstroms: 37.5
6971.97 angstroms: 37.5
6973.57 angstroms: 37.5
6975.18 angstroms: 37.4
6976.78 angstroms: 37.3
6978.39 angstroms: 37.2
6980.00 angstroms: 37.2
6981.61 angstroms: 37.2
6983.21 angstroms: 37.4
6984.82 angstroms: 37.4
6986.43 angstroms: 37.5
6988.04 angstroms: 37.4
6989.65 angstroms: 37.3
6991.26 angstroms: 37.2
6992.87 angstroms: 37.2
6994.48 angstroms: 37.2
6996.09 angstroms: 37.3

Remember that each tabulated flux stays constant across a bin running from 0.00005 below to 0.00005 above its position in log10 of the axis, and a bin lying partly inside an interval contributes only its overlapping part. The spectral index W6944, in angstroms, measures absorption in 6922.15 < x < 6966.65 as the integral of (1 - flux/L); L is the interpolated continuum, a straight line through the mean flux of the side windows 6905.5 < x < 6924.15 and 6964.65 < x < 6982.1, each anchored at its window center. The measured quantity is -1.7 angstroms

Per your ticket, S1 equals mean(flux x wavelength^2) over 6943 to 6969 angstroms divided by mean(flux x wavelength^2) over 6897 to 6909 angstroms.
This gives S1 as 1.18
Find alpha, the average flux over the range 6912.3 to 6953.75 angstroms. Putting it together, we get 35.3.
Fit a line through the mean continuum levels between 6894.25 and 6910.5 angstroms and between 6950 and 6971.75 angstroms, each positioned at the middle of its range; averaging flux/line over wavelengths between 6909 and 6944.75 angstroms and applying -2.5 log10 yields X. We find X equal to -0.01 mag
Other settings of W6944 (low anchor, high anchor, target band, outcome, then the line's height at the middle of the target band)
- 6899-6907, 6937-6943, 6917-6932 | 0.11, 34.5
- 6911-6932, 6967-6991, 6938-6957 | -0.78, 35.5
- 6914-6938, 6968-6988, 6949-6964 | -0.48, 36.2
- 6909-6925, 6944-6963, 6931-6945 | -0.28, 35.5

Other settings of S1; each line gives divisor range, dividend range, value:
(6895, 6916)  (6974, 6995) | 1.18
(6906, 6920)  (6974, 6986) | 1.16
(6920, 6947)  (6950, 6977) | 1.06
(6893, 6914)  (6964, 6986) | 1.18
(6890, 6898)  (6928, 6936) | 1.11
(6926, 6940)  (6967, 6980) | 1.06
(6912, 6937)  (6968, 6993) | 1.11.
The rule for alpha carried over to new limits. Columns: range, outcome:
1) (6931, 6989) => 37.1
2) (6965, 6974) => 37.6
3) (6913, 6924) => 32.9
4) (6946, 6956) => 37.1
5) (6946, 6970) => 37.5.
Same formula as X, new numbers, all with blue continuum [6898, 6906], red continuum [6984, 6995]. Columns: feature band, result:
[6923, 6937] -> -0.058 mag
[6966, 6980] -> -0.035 mag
